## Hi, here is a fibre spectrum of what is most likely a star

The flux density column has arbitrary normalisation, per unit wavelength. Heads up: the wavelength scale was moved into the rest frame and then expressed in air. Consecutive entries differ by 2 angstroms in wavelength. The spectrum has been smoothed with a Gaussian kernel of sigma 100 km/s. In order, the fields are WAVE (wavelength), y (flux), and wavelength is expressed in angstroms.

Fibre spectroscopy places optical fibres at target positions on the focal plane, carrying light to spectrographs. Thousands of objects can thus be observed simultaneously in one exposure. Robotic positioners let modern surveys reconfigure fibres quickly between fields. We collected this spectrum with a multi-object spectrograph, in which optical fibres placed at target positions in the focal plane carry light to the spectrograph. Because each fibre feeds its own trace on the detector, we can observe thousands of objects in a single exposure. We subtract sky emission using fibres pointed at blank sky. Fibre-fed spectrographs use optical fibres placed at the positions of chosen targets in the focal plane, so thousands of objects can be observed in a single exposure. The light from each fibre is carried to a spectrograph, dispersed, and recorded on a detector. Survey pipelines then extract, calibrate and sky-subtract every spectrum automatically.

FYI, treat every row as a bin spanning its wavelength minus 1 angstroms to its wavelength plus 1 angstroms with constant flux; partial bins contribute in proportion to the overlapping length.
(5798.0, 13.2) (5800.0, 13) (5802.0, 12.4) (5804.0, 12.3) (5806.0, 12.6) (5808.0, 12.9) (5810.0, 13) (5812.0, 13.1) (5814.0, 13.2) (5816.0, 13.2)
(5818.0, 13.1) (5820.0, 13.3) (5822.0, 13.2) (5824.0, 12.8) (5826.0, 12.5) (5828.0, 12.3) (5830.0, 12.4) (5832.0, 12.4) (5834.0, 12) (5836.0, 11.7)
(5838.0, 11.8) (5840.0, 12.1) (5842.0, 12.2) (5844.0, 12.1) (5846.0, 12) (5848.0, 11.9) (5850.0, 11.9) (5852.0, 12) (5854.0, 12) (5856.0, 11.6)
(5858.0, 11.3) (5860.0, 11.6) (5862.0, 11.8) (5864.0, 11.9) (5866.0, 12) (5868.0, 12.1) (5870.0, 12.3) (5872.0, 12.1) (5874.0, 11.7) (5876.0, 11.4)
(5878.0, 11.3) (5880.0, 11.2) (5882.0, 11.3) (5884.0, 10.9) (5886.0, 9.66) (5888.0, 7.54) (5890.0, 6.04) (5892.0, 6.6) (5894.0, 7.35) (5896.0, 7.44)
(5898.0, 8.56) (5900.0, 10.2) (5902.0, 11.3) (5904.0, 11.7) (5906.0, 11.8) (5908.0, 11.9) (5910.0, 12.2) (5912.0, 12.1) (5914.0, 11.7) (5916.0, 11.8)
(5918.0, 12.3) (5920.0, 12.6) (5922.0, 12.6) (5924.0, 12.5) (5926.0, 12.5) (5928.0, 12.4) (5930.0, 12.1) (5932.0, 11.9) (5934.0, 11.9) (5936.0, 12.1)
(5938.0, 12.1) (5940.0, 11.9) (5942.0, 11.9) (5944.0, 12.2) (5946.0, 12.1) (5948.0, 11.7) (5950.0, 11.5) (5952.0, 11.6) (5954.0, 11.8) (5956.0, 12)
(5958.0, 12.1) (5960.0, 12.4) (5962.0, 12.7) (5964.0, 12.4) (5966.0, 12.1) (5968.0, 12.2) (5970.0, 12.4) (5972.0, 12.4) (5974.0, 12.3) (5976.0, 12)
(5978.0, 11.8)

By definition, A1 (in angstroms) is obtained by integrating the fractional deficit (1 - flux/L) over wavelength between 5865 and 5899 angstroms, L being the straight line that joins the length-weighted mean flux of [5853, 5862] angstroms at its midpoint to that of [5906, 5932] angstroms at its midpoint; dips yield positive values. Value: 5.4 angstroms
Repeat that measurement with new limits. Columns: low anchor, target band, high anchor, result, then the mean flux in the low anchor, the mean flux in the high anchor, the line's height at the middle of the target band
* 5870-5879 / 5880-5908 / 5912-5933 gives 5.86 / 11.7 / 12.2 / 11.9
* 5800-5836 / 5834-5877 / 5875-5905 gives -3.37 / 12.7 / 9.5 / 11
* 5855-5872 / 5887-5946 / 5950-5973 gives 4.88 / 11.8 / 12.2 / 12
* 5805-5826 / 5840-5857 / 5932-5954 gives 1.01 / 13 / 11.9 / 12.7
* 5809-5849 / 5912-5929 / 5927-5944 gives -0.25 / 12.5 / 12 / 12.1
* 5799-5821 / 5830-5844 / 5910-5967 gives 0.75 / 12.9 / 12.1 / 12.7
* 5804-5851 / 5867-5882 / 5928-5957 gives 0.70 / 12.5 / 11.9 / 12.3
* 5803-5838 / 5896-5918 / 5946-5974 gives 2.02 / 12.7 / 12.1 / 12.3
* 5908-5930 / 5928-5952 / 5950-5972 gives 0.49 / 12.2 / 12.2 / 12.2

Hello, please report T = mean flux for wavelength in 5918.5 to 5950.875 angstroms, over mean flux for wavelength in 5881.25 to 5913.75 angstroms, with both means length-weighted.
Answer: 1.2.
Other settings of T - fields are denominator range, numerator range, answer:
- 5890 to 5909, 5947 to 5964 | 1.27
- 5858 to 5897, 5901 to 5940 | 1.17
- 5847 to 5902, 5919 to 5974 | 1.15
